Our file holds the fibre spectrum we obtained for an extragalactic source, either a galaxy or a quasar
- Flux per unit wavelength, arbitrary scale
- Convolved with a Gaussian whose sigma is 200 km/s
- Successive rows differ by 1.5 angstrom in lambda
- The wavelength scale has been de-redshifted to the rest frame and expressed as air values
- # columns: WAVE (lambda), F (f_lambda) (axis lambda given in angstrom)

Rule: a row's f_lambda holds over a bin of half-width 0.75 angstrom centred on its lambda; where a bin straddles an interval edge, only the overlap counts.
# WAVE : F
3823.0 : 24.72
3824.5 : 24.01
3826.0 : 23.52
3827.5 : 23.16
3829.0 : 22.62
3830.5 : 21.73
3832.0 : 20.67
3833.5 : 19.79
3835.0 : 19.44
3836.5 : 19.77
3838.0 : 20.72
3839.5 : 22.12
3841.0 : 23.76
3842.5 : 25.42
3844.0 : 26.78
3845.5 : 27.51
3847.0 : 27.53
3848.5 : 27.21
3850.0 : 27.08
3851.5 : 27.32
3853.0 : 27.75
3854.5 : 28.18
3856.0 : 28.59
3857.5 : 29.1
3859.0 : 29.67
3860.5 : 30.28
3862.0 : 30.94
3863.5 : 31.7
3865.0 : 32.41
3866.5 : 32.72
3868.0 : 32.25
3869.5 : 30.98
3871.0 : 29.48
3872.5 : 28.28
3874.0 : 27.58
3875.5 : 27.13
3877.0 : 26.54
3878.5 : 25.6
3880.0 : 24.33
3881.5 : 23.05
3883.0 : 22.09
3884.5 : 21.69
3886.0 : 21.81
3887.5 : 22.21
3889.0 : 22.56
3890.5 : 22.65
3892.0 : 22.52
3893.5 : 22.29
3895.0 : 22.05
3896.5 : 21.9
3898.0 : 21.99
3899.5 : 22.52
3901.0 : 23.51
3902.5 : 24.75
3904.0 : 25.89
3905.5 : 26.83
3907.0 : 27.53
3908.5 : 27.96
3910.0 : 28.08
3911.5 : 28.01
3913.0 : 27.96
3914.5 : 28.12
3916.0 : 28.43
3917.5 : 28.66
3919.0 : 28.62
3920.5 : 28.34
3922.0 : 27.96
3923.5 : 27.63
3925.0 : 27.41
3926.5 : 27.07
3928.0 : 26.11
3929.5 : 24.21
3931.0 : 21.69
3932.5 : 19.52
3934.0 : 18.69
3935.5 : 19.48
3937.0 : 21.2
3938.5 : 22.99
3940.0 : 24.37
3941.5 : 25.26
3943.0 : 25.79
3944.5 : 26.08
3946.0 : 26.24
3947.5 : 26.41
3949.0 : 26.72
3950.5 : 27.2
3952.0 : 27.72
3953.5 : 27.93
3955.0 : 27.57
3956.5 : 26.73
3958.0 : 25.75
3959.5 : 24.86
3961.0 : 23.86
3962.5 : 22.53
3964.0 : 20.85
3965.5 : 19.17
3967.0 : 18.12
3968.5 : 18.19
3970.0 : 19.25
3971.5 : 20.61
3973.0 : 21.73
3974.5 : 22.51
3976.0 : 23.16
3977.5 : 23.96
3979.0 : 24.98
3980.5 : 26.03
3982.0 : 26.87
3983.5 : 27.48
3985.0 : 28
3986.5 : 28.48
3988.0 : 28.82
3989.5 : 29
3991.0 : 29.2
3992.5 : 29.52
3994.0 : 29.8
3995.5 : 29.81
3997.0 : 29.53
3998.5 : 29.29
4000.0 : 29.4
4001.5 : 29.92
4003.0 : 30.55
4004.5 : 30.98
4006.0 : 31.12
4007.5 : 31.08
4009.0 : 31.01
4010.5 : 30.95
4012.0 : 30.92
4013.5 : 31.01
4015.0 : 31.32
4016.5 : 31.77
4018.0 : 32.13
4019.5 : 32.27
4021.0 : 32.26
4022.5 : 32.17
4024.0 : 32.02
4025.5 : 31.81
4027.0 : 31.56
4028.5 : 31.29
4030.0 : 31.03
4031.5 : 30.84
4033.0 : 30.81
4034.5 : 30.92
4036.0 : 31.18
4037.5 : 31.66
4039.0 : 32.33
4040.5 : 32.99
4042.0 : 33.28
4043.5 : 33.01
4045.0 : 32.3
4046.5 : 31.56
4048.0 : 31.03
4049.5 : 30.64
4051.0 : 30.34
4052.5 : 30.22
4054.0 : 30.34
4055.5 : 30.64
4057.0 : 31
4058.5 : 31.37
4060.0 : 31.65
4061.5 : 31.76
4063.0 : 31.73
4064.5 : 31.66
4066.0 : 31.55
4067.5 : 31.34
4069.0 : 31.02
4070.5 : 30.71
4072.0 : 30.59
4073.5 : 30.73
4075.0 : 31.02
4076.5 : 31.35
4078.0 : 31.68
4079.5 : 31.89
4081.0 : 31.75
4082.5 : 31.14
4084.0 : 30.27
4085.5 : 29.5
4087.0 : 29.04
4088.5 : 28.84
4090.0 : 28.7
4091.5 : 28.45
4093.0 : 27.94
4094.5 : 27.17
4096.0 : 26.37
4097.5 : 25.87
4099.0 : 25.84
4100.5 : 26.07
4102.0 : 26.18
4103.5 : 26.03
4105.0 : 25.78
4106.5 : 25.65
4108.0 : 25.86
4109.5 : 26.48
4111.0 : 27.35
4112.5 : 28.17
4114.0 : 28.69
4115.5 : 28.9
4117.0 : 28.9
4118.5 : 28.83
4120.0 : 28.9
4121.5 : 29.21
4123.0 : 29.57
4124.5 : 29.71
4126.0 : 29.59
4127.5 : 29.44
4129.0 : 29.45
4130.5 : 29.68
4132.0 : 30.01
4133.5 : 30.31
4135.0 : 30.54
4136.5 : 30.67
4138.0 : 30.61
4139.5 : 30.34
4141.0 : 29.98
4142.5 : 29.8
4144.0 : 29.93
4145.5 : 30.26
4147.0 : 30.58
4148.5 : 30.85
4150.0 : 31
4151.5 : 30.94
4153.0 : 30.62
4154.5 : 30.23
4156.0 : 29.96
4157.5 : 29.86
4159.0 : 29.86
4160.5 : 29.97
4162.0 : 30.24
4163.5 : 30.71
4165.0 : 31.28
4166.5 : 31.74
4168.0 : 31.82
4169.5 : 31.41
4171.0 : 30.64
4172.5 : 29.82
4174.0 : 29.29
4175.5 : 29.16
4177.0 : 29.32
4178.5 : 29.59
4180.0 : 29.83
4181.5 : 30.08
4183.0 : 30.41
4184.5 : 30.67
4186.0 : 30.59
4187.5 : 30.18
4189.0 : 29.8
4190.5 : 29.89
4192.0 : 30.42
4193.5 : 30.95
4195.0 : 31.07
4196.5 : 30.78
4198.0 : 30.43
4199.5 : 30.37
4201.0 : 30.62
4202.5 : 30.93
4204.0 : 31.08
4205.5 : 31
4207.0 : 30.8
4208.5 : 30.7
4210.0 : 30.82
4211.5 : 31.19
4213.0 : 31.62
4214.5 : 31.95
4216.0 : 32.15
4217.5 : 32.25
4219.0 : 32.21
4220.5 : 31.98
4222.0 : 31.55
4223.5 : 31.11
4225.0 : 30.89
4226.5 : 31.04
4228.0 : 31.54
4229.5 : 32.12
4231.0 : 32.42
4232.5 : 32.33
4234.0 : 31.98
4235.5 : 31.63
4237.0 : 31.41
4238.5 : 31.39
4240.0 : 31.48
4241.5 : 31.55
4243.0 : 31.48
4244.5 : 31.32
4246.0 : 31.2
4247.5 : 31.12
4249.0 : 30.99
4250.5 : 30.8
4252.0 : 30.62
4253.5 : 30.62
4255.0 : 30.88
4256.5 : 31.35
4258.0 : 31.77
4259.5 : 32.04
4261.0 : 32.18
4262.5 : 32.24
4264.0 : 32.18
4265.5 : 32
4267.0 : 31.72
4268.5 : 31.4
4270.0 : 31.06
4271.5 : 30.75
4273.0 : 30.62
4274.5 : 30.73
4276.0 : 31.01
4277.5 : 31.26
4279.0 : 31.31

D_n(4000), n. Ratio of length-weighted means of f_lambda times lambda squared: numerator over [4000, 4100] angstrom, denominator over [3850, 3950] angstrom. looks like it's 1.28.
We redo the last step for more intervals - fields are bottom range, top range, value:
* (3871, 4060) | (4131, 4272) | 1.28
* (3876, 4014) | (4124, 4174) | 1.31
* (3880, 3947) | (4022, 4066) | 1.36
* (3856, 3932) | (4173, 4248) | 1.37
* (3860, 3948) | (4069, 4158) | 1.26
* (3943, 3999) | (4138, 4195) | 1.31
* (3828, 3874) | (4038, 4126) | 1.25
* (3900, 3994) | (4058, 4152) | 1.26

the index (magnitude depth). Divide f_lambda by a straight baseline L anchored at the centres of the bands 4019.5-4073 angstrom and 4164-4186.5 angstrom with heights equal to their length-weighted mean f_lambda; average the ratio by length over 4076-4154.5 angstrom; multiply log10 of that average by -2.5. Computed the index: 0.07 mag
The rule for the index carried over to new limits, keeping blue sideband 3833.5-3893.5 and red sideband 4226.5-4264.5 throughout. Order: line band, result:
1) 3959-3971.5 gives 0.31 mag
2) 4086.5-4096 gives 0.05 mag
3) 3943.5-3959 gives 0.03 mag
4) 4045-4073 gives -0.08 mag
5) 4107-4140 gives 0.03 mag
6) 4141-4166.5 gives -0.01 mag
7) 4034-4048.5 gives -0.12 mag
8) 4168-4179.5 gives 0.02 mag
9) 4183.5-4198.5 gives 0.01 mag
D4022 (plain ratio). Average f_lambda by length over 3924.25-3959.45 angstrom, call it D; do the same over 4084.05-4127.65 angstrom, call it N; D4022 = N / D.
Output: 1.1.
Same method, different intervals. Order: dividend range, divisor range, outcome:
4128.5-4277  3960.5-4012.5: 1.17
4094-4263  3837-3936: 1.16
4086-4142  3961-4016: 1.06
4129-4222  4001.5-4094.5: 0.98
